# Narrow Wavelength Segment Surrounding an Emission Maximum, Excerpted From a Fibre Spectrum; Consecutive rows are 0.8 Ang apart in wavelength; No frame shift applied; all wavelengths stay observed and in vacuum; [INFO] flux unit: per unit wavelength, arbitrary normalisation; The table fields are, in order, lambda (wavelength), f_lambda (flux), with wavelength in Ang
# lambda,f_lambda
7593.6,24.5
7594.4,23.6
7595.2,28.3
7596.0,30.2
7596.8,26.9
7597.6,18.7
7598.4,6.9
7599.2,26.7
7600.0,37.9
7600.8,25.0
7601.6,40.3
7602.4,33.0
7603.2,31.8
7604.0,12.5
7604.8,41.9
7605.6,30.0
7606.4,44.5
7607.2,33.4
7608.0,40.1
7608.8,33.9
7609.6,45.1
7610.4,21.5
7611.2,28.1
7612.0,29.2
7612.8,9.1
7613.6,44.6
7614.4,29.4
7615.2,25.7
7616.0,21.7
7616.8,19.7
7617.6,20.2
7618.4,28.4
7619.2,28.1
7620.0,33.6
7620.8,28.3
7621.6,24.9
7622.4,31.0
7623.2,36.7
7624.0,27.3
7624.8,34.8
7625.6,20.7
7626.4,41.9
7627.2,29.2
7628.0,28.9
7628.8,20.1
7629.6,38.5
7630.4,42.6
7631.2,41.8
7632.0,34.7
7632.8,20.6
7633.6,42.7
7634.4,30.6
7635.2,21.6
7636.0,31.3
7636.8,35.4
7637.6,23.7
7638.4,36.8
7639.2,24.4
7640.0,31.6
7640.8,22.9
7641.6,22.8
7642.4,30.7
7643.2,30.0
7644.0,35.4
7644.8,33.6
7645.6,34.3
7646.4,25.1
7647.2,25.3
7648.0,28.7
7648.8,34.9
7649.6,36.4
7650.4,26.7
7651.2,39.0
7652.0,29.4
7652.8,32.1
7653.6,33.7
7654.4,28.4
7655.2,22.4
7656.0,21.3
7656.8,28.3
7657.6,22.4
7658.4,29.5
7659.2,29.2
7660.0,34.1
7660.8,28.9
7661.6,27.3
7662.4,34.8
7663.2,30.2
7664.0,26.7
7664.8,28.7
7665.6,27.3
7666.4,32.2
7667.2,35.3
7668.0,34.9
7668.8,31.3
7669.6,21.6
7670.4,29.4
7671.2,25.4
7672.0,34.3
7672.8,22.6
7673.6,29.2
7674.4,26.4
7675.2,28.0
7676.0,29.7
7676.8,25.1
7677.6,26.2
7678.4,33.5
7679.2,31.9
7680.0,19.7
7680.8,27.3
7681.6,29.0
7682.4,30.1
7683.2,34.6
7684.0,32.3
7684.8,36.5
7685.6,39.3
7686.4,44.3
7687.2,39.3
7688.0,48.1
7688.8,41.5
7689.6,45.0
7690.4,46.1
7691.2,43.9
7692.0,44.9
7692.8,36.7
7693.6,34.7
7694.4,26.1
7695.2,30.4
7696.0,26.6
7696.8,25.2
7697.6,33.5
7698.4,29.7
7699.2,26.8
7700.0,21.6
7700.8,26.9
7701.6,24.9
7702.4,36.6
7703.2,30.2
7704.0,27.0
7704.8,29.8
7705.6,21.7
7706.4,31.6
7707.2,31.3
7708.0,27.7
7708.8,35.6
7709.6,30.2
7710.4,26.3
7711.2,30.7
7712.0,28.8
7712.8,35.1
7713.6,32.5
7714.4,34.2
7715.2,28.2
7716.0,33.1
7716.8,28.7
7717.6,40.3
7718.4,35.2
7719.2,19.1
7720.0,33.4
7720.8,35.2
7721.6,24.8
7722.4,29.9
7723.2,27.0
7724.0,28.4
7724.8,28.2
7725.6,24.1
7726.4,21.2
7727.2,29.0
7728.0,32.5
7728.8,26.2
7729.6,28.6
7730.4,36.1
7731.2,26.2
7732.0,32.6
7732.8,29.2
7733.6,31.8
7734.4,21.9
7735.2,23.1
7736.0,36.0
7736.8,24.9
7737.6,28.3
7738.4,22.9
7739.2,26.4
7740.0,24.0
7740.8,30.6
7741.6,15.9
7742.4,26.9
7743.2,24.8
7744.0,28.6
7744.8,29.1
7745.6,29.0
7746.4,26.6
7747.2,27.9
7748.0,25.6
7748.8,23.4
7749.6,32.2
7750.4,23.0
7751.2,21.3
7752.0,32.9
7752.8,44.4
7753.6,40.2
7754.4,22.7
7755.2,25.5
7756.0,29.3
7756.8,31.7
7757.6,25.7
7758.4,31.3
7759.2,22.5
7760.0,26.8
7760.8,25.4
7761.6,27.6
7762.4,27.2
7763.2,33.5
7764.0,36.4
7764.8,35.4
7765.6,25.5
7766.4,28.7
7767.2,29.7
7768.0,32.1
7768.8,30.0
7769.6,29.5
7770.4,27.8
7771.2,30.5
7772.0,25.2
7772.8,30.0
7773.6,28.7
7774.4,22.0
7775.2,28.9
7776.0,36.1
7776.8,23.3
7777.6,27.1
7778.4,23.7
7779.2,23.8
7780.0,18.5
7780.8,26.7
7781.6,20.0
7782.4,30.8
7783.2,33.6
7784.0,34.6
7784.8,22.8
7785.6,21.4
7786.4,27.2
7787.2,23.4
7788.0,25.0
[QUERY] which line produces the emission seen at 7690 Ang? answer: [N II]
